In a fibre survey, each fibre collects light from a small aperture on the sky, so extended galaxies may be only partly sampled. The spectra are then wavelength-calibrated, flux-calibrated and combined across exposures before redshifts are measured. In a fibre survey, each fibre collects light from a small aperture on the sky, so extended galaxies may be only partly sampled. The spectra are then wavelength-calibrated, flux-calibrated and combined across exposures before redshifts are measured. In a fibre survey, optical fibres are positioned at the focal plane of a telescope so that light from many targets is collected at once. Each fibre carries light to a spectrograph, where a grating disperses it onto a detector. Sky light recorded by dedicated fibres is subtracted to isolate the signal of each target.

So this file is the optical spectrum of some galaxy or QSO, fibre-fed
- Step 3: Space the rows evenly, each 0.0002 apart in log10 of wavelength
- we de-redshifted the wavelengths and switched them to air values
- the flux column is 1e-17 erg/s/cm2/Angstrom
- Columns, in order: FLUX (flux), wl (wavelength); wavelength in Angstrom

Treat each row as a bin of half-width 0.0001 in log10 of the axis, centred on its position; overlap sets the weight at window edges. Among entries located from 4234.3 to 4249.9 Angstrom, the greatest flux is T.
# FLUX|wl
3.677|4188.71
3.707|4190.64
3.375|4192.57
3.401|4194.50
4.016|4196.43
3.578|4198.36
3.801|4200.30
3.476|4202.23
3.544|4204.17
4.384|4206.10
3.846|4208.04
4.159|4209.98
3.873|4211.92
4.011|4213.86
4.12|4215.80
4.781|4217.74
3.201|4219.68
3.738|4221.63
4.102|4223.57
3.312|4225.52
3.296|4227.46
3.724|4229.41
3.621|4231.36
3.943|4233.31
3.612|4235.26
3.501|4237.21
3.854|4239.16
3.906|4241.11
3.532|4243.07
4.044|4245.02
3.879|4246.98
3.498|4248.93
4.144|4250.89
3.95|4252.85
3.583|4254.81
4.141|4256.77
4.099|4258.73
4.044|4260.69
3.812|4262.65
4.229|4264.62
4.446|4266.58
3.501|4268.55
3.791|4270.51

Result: 4.044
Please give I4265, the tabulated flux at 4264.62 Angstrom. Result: 4.229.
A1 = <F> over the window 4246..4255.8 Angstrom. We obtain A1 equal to 3.81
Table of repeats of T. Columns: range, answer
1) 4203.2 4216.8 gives 4.384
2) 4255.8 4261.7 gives 4.141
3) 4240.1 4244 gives 3.906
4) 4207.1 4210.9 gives 4.159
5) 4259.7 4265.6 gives 4.229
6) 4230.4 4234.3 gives 3.943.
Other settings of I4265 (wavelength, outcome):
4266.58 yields 4.446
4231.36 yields 3.621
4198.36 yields 3.578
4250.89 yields 4.144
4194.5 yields 3.401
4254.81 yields 3.583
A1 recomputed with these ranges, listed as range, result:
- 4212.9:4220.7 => 4.03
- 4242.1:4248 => 3.82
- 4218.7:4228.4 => 3.53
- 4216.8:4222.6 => 3.9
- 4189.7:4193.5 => 3.54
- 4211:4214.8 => 3.94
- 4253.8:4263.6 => 3.94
